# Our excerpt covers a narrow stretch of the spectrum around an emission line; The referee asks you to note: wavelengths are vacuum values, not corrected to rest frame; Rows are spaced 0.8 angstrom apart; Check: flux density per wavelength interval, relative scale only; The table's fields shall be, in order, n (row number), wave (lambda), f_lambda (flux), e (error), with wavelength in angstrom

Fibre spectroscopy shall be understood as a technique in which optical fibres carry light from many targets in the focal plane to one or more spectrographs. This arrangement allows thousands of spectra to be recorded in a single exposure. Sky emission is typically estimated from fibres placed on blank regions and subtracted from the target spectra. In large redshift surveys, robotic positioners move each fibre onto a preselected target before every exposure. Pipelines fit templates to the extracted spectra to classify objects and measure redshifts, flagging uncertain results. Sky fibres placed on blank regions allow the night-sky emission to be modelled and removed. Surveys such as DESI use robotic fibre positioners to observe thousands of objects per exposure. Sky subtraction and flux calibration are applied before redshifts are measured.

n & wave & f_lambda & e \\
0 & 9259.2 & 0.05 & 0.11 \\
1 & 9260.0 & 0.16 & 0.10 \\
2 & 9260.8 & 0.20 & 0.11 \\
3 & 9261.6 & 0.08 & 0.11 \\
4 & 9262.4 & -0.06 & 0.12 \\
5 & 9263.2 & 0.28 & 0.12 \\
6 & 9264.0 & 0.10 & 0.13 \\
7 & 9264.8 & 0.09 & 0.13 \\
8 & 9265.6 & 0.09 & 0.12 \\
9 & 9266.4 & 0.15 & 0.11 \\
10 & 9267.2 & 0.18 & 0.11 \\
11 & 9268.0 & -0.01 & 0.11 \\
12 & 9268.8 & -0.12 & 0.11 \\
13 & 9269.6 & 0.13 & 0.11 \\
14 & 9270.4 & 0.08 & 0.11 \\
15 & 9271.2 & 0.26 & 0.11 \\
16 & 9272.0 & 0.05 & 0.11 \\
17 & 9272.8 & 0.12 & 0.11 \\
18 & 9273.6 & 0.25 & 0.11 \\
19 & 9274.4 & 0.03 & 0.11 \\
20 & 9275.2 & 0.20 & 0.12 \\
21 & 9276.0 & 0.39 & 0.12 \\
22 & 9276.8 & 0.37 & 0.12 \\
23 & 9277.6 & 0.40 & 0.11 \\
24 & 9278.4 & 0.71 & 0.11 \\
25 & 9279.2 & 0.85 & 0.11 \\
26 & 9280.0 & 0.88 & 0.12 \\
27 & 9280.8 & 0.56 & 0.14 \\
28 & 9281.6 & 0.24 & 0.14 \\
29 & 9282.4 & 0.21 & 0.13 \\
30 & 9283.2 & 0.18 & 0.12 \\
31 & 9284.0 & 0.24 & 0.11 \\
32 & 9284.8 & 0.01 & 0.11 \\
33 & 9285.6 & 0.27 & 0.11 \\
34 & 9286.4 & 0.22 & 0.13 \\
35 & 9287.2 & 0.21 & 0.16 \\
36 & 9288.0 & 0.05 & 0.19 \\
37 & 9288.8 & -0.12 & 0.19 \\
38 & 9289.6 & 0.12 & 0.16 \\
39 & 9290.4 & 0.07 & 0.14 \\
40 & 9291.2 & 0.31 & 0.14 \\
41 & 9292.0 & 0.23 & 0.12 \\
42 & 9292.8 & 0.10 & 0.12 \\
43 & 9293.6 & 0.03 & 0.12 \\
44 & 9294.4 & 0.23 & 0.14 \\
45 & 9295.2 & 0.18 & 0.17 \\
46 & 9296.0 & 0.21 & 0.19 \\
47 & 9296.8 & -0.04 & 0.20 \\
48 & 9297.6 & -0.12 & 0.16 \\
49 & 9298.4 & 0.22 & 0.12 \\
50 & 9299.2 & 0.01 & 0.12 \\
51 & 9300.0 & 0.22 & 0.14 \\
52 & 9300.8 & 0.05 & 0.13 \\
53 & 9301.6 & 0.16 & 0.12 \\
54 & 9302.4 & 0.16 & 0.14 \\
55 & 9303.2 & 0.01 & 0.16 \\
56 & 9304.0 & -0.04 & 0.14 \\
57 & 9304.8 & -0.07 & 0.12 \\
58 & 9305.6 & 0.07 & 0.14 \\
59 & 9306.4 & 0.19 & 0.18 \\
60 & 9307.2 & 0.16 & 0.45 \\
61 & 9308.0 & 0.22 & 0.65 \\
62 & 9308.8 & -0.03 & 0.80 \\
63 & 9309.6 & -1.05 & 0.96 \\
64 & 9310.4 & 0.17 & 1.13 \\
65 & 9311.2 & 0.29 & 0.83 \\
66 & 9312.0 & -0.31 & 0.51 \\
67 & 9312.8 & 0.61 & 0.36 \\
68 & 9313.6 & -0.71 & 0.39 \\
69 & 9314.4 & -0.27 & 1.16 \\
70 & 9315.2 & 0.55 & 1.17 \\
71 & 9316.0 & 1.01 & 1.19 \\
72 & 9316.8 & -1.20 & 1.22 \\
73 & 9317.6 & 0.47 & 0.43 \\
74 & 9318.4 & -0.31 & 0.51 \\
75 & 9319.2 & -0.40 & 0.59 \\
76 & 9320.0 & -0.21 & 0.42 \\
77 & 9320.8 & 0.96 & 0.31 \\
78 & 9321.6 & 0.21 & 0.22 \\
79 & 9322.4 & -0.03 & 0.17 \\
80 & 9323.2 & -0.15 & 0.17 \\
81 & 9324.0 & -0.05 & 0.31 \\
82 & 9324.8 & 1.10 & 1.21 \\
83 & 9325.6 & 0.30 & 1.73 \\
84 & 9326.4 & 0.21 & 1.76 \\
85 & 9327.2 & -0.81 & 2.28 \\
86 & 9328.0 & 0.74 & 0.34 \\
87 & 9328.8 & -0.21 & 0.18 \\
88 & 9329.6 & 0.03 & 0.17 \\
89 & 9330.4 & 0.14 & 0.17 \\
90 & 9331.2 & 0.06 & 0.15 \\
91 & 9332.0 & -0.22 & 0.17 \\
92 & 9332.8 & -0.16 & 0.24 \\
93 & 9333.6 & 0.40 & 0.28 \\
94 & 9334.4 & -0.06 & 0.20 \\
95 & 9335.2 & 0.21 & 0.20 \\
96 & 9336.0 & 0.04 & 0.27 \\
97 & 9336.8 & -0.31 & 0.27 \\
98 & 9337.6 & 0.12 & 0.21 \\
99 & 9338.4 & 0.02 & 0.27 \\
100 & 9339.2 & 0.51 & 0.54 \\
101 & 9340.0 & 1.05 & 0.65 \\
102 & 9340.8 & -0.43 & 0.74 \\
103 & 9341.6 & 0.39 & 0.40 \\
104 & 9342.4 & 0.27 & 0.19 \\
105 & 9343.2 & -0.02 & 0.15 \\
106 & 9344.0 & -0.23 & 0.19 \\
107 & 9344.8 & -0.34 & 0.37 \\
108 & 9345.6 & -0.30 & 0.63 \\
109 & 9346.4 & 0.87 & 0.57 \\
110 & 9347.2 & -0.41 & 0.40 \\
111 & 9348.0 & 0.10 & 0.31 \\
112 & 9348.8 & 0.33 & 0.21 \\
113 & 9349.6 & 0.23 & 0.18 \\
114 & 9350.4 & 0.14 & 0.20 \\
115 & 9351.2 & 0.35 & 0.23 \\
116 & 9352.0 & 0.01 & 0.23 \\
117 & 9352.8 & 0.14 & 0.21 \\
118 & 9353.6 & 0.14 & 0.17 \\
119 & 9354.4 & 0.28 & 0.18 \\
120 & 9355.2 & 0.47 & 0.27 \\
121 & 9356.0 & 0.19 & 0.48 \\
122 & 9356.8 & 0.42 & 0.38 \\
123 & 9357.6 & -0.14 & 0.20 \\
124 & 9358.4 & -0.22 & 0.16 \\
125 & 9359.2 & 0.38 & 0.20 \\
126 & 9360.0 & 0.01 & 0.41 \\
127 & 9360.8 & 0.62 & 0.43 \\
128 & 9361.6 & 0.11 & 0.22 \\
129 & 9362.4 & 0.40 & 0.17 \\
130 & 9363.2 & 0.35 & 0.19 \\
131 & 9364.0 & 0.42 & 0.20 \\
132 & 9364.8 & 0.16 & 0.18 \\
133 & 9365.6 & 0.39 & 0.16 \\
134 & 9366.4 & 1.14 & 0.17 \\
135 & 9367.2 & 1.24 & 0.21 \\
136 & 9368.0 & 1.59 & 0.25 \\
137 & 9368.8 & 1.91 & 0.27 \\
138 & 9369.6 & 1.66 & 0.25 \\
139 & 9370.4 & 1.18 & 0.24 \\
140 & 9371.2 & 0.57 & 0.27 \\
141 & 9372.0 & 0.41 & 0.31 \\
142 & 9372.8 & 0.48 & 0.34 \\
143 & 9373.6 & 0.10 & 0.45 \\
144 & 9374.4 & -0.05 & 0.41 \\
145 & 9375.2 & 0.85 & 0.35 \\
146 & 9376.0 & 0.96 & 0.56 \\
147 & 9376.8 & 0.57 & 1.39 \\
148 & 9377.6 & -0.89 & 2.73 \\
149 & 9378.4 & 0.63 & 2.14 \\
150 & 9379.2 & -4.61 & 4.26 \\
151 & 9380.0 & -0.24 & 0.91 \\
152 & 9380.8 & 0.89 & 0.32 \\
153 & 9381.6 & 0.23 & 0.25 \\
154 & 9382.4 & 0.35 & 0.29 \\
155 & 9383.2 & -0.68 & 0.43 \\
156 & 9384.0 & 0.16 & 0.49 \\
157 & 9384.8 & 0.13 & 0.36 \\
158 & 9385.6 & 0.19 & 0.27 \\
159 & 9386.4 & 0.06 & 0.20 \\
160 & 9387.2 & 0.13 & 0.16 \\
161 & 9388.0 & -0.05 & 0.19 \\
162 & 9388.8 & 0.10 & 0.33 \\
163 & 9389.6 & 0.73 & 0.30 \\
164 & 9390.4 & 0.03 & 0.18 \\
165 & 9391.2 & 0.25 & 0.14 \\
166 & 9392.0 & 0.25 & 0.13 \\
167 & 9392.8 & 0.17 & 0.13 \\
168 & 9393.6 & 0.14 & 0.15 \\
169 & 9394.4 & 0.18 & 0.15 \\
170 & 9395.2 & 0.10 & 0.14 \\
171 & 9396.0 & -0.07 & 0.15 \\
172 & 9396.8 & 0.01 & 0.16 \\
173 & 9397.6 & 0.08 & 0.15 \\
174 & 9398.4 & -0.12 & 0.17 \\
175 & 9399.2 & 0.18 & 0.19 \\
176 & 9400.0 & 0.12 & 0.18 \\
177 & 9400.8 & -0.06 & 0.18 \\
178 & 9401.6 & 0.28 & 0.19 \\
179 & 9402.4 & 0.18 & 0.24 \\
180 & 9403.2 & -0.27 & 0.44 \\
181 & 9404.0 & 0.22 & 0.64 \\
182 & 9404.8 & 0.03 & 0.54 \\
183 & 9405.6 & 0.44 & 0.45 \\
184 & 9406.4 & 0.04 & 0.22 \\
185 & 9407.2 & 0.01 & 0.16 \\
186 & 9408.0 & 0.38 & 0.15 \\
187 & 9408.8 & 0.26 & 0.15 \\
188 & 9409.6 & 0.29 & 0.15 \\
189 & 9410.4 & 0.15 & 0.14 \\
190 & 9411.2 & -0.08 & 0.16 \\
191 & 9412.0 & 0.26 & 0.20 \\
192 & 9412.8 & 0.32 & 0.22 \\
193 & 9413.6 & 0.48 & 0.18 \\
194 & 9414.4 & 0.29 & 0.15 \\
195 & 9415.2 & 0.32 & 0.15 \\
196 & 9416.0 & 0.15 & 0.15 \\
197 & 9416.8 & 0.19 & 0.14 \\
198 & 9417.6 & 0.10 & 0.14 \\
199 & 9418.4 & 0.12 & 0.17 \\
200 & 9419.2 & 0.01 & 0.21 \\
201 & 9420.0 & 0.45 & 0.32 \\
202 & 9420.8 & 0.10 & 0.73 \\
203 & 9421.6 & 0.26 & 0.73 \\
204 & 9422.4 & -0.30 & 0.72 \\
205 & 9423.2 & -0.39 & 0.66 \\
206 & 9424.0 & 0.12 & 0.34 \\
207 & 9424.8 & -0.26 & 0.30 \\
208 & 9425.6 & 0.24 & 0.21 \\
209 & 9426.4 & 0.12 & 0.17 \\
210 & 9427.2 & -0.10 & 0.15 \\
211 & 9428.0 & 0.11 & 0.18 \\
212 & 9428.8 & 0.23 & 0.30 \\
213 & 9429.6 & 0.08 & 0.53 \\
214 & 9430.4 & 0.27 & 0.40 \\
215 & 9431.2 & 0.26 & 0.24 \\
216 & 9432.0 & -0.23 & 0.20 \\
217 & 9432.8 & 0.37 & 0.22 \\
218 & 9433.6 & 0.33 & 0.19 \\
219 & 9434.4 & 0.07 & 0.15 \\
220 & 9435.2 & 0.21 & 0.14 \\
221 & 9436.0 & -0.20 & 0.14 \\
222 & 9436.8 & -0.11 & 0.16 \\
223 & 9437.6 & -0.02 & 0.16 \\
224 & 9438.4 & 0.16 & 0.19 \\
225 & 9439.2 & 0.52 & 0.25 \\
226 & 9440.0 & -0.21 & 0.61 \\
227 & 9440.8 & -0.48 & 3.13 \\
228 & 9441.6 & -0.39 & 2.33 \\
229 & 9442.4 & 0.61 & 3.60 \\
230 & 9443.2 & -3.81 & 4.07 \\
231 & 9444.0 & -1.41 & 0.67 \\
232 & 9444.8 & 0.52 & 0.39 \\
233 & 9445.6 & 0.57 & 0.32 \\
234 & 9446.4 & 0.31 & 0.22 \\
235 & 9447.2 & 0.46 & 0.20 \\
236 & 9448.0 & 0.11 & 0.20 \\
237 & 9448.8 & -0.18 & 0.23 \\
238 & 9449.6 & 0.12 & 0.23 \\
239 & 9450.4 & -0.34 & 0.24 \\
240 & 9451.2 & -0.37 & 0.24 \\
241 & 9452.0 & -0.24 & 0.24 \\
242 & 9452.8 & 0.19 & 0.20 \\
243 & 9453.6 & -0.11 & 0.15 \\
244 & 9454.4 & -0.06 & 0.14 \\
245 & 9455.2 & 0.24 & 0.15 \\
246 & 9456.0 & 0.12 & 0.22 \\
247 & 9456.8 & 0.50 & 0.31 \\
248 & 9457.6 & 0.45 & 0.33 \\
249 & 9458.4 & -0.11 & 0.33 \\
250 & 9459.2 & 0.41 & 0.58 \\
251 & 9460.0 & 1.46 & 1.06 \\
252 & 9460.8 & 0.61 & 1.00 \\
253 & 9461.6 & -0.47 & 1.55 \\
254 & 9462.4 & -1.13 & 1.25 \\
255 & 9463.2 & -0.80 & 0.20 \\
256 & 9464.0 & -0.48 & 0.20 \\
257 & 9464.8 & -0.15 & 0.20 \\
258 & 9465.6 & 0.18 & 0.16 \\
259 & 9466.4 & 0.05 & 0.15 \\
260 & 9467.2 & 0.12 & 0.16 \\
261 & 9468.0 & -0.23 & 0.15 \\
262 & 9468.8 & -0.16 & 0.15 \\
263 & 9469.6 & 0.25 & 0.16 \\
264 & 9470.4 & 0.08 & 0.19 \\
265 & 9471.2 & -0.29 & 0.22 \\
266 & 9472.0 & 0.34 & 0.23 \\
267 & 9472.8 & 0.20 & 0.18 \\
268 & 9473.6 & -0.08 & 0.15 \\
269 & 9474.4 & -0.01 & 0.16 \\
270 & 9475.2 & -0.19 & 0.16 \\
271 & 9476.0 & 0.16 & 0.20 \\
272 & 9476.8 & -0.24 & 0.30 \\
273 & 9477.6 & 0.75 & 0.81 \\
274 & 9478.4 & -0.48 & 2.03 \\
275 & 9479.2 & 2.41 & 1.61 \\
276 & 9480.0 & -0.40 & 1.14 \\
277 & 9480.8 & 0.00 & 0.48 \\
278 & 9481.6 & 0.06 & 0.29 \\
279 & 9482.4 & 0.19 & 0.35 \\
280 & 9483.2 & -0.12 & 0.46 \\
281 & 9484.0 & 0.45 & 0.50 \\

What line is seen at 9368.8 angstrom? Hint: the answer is [O III]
